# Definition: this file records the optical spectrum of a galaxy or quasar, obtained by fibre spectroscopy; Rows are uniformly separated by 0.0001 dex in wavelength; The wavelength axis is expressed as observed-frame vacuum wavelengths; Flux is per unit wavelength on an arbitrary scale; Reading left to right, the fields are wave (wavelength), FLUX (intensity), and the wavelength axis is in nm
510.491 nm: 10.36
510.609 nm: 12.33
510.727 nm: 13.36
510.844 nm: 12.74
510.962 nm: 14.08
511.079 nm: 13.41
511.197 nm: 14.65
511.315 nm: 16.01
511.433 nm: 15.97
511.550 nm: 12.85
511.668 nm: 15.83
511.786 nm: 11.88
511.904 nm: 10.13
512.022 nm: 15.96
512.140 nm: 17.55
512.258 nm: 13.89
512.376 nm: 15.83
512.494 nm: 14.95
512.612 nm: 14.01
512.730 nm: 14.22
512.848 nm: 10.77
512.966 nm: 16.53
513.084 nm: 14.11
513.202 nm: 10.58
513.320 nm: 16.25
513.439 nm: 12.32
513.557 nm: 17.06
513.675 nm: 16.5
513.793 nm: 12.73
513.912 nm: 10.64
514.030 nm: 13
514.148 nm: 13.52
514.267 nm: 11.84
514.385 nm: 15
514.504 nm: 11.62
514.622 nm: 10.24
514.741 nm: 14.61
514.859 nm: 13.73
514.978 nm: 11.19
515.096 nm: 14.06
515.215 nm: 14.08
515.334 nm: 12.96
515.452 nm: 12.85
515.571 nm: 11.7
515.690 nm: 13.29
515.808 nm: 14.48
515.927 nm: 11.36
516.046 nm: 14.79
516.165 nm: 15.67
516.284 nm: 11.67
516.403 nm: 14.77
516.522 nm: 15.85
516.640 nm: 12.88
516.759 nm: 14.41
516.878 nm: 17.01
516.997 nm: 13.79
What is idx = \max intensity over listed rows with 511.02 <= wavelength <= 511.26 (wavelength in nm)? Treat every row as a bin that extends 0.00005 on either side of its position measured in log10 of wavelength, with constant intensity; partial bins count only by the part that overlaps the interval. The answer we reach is 14.65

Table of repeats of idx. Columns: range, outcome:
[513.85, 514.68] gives 15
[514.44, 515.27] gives 14.61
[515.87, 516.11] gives 14.79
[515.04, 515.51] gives 14.08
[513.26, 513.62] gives 17.06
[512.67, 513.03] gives 16.53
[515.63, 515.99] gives 14.48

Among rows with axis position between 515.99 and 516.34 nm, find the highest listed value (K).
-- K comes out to 15.67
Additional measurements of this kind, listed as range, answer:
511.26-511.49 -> 16.01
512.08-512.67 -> 17.55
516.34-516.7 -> 15.85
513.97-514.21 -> 13.52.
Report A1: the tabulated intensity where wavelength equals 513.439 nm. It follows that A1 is 12.32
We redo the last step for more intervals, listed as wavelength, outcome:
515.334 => 12.96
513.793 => 12.73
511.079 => 13.41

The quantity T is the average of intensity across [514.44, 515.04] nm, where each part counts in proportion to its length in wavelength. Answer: 12.3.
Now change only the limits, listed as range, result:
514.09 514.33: 12.7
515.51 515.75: 12.5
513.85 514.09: 11.8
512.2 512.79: 14.6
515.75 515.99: 12.9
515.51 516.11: 13.1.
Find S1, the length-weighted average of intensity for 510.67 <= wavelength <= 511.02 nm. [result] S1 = 13.4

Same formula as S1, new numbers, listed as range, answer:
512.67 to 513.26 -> 13.3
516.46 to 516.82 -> 14.4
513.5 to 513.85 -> 15.5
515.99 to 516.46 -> 14.2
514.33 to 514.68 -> 12.3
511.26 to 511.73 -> 15.1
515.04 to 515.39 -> 13.7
